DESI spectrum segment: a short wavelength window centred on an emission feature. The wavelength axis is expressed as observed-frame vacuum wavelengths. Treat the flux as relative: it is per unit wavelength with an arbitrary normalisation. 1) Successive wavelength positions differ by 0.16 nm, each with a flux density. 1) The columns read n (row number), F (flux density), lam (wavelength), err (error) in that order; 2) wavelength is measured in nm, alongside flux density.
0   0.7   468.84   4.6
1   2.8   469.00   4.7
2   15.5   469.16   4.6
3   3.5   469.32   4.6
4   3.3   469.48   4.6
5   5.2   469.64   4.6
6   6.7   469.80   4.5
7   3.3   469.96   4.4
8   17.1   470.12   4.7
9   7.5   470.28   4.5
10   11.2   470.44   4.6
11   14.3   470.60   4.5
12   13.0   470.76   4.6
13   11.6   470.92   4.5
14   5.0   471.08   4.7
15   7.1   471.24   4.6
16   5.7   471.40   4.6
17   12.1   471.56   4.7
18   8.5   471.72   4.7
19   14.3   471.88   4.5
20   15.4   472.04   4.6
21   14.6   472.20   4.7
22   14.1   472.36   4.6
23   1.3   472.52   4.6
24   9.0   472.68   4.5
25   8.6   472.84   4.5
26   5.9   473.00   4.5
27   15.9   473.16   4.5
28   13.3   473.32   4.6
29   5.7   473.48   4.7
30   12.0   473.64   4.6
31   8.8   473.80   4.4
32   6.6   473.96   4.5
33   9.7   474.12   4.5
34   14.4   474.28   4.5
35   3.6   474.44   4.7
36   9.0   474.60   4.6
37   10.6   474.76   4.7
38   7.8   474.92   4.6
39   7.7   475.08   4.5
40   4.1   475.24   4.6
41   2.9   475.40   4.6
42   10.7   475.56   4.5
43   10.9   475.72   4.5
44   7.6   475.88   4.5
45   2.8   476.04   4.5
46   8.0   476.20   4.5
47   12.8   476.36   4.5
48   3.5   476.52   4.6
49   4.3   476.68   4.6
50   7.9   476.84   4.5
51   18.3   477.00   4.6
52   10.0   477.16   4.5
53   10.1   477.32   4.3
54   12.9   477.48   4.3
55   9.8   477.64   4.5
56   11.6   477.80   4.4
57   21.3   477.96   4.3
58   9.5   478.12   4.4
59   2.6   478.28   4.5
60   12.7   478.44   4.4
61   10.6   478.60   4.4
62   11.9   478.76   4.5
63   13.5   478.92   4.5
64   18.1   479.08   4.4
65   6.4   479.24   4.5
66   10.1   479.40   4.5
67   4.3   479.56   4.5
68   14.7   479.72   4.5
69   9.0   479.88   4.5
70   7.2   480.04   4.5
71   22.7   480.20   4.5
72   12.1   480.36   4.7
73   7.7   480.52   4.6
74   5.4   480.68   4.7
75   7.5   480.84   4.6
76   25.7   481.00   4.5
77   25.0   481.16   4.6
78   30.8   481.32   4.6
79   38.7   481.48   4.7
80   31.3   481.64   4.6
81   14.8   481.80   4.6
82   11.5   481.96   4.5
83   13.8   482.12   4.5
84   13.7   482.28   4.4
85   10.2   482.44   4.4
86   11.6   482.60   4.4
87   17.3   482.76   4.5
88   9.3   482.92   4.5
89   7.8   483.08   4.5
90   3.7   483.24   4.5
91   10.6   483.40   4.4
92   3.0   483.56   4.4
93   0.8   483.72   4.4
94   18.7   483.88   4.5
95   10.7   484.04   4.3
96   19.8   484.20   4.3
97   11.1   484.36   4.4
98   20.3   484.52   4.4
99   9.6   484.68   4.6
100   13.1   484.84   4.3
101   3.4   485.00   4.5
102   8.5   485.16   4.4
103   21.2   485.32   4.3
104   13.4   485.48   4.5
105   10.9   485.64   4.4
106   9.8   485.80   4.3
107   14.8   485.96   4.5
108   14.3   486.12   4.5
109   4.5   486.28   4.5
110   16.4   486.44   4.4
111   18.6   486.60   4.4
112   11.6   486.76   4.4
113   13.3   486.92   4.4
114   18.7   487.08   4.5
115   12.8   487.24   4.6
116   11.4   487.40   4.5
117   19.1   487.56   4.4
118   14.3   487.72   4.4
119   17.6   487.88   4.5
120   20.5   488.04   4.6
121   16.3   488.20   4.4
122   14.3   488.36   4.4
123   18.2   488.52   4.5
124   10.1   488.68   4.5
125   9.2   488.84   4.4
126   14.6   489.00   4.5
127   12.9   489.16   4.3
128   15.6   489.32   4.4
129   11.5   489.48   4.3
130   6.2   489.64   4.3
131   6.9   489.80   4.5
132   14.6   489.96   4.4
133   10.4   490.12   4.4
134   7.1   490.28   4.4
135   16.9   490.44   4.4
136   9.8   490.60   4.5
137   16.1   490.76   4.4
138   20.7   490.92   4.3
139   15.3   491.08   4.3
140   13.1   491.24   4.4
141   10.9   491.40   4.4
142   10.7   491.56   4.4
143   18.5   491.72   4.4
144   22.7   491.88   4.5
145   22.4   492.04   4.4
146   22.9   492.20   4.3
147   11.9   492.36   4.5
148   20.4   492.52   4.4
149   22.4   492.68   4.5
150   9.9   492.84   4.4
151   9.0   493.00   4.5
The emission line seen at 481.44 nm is [O II]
